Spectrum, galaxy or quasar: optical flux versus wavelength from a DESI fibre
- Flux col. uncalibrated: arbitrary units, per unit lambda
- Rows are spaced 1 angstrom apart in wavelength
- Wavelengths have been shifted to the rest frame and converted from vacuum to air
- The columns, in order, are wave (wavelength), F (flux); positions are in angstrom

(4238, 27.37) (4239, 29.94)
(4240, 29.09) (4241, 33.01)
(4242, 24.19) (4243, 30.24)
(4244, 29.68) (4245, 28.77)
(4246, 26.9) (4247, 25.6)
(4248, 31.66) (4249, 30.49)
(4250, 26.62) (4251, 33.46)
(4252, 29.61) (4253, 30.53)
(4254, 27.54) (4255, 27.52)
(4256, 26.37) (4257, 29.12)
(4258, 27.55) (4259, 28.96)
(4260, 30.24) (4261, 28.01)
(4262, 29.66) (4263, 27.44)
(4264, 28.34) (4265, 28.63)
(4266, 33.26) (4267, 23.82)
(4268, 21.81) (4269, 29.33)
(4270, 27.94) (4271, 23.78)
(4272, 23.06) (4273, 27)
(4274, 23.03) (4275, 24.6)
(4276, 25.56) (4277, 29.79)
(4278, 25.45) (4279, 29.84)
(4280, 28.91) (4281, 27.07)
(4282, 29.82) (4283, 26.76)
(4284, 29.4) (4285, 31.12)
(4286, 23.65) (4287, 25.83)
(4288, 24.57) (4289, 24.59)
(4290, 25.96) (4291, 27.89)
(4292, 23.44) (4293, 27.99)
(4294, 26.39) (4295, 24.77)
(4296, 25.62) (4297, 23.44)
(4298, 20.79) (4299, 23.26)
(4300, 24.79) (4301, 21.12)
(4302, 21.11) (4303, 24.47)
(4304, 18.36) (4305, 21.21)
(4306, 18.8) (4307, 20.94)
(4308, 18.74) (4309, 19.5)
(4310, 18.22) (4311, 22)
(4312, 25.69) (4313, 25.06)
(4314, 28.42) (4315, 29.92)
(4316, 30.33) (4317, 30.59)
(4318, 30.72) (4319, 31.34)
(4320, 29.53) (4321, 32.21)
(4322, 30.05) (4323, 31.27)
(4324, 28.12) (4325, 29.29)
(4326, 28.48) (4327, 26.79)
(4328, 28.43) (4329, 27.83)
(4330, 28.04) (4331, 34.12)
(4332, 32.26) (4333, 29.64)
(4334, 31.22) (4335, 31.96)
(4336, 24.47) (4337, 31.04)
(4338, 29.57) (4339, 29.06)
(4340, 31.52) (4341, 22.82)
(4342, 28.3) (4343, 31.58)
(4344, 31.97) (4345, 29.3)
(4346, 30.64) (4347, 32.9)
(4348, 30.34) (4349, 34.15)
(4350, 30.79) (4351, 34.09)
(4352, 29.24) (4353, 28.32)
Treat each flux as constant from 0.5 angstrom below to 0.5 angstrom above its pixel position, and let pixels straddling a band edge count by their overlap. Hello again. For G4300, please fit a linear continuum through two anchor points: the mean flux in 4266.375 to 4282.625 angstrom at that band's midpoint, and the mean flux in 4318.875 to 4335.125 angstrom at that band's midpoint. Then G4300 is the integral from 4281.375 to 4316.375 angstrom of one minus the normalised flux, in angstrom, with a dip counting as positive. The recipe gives 4.5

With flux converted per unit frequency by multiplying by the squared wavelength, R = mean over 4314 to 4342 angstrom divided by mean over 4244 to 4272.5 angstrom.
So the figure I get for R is 1.09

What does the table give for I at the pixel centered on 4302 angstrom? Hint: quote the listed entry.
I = 21.11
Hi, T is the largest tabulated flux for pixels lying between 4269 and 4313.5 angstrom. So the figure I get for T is 31.12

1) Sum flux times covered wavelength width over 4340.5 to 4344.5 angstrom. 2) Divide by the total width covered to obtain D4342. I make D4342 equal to 28.7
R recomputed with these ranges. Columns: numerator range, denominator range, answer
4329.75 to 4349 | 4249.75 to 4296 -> 1.14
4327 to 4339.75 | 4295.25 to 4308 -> 1.38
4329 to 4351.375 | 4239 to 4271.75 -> 1.11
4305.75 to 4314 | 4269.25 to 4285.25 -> 0.81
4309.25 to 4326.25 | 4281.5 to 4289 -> 1.05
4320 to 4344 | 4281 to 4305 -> 1.20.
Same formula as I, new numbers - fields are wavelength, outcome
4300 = 24.79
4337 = 31.04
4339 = 29.06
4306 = 18.8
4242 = 24.19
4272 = 23.06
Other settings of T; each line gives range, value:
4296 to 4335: 34.12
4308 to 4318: 30.72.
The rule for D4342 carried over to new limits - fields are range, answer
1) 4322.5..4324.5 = 29.7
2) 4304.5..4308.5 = 19.9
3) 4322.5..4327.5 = 28.8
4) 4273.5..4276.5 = 24.4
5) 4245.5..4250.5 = 28.3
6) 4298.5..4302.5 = 22.6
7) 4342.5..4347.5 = 31.3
